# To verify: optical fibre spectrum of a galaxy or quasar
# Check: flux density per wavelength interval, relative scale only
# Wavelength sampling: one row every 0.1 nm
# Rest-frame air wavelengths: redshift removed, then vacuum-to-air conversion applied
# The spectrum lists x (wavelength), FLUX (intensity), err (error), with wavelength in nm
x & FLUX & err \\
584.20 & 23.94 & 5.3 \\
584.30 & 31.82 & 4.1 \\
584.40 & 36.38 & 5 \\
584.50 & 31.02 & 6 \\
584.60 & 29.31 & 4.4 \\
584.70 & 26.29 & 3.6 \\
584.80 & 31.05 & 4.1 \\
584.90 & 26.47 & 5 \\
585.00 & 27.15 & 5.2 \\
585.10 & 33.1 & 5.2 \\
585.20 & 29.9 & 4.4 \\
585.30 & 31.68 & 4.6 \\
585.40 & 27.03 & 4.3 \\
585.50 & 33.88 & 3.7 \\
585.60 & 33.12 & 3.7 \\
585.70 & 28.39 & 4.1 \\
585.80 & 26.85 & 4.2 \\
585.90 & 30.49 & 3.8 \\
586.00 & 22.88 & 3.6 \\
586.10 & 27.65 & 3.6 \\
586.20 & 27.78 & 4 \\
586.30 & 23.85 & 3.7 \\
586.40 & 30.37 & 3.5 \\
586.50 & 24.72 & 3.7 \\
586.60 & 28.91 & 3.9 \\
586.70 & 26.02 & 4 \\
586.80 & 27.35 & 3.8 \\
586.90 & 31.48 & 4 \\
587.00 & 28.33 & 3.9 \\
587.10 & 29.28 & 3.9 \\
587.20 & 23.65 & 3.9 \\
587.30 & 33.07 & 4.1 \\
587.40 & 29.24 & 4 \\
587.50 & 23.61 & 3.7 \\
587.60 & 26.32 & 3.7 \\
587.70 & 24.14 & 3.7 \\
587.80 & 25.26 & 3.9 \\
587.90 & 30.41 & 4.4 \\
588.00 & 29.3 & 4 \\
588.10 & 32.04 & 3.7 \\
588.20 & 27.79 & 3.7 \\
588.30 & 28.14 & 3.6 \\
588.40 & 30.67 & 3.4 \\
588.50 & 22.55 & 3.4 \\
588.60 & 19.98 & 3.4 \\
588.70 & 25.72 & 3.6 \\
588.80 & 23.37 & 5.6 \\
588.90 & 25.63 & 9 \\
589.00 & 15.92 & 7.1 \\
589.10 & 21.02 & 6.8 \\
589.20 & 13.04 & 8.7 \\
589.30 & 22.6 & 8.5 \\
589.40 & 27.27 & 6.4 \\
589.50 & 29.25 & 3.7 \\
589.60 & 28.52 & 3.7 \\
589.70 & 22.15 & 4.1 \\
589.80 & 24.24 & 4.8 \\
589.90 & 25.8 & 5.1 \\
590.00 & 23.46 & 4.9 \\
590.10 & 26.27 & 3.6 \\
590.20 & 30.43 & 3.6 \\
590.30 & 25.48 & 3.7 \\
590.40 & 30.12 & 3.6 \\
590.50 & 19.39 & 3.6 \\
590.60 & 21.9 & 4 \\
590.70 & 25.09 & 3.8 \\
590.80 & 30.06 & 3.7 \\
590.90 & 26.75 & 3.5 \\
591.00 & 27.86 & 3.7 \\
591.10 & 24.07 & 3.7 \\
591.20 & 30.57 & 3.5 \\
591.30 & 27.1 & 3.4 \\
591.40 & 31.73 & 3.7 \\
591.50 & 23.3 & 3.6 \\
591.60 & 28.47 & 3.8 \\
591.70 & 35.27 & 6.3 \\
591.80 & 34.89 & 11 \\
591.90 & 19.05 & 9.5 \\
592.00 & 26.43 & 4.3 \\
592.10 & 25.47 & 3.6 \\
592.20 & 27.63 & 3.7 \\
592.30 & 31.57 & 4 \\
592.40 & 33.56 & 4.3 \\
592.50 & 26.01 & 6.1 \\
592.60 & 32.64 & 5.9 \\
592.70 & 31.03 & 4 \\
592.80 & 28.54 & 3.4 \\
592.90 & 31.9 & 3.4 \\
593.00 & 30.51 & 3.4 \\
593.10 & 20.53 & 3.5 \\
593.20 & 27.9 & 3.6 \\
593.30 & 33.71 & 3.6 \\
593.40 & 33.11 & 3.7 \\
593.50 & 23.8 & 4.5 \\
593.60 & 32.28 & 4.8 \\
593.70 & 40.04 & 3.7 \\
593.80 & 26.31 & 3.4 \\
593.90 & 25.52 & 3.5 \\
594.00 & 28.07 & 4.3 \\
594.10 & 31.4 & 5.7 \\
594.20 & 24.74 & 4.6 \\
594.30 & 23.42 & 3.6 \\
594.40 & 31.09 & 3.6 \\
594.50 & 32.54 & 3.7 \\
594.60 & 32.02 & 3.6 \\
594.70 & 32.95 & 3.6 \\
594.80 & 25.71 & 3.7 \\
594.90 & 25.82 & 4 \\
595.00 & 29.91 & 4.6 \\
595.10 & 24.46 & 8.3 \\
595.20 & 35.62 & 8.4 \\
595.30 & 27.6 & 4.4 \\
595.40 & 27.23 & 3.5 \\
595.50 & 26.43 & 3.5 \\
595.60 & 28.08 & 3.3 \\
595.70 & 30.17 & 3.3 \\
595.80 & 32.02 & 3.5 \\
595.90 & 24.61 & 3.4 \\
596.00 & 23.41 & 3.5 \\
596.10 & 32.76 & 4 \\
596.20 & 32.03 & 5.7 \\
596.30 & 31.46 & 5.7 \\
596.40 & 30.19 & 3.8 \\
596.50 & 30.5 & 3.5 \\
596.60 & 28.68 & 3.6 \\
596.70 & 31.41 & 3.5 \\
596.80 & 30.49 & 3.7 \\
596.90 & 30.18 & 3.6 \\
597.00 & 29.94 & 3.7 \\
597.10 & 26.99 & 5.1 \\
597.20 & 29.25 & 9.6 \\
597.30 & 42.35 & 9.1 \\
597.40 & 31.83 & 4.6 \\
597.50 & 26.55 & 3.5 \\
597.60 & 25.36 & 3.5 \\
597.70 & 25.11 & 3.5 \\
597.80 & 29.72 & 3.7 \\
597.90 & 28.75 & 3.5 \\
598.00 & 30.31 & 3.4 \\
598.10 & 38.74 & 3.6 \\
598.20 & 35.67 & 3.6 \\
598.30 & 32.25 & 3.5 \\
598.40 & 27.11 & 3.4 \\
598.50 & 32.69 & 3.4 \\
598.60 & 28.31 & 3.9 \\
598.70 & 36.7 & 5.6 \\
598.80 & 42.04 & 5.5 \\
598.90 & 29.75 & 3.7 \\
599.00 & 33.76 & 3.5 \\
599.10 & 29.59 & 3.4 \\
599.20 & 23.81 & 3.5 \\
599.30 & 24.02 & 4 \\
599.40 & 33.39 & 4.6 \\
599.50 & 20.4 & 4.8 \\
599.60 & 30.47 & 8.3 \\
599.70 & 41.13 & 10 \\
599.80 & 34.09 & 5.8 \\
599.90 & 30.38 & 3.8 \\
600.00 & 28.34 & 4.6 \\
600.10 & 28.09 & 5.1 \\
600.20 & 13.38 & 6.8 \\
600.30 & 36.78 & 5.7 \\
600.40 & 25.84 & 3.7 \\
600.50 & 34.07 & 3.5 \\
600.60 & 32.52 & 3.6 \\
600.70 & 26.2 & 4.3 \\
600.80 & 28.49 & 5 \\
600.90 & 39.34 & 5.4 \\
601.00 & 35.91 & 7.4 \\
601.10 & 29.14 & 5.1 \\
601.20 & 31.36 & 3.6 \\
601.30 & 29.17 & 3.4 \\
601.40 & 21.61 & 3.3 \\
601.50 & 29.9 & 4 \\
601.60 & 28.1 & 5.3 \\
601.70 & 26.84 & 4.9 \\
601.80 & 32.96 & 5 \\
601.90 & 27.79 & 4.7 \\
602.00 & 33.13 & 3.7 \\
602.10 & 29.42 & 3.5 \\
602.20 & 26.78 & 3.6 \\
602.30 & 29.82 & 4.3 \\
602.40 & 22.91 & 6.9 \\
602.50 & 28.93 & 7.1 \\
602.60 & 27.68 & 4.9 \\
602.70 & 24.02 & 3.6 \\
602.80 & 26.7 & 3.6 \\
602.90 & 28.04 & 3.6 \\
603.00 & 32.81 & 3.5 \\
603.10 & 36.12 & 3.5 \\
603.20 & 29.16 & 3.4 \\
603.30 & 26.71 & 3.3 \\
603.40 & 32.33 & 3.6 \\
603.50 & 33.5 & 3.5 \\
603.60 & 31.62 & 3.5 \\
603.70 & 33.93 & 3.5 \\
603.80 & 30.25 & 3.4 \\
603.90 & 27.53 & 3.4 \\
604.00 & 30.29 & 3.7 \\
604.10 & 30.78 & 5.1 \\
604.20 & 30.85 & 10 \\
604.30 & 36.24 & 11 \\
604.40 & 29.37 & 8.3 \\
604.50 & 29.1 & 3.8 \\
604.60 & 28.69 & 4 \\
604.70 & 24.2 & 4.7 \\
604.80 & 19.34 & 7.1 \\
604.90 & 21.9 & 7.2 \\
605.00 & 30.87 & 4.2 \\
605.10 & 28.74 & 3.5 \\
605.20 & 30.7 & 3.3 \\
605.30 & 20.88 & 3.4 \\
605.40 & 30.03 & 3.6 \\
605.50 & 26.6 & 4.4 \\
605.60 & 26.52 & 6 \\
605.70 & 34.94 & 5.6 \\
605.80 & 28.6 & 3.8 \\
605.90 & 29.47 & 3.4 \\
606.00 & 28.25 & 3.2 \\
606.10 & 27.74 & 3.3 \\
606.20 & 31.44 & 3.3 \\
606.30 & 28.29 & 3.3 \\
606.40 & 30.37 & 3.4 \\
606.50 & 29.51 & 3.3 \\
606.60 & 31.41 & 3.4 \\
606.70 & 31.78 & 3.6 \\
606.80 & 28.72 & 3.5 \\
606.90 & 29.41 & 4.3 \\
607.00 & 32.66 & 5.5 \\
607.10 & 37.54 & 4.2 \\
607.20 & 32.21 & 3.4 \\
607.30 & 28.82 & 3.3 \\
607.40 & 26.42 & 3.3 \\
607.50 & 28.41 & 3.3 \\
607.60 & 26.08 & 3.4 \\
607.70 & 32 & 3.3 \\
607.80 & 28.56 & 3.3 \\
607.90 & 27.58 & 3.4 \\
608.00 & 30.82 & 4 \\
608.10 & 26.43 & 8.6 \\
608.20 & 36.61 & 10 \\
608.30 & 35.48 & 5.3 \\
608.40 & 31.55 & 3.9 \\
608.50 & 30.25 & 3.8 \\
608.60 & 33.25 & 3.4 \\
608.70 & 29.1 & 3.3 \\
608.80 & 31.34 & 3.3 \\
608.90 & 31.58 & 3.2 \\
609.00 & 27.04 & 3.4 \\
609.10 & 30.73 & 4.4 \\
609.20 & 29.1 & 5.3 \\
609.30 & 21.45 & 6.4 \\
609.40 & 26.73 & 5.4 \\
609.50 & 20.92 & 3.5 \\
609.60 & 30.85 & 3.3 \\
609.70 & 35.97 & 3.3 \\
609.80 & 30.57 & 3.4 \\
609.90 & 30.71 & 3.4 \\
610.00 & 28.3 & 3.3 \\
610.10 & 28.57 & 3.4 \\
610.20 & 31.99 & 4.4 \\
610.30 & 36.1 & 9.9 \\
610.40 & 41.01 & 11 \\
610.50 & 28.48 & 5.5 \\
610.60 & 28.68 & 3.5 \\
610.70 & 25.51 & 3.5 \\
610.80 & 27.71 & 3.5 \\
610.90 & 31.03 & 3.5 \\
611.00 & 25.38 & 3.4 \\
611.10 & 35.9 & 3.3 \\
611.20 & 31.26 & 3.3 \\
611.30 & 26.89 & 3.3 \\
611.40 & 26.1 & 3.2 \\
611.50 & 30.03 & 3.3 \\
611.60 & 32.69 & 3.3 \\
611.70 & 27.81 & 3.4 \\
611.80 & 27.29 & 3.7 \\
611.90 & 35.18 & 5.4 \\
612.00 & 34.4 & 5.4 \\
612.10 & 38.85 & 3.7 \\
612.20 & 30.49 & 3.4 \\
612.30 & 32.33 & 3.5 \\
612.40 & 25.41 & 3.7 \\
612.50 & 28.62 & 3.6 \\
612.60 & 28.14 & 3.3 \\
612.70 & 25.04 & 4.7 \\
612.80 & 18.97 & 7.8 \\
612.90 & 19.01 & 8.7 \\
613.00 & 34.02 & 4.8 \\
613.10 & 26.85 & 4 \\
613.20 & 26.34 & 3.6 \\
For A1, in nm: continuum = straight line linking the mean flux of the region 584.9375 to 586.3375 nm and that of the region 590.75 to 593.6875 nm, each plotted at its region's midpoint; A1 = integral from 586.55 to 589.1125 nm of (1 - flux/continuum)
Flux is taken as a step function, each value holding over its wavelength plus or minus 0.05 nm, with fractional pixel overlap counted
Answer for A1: 0.205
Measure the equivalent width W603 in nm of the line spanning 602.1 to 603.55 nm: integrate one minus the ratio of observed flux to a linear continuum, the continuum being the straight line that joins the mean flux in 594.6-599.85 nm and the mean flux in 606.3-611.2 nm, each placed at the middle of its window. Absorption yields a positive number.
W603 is 0.06 nm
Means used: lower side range 30.2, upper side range 30.2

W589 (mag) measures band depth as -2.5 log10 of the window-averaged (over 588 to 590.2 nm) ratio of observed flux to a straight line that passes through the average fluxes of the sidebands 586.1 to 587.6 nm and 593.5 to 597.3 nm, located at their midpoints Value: 0.137 mag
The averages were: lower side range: 27.6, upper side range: 29.4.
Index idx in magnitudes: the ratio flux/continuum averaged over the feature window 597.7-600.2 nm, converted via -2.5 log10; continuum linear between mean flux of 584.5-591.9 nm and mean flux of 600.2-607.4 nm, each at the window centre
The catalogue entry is -0.07 mag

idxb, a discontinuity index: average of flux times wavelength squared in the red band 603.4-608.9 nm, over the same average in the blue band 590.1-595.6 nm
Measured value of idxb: 1.09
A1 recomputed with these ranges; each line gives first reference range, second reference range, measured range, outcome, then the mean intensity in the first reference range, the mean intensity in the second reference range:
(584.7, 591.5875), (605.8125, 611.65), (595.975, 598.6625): -0.219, 26.8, 30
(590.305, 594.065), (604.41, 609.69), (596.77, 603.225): -0.283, 28.4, 29.1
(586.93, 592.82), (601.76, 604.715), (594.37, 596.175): -0.073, 26.7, 29.8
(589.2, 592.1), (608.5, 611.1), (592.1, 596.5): -0.357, 26.4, 29.8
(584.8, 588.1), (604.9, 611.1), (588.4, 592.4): 0.388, 28.3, 29.8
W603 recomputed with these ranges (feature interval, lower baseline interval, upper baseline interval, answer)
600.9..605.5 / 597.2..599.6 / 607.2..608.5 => 0.19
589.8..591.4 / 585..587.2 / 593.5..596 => 0.13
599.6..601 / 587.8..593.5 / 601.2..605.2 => -0.12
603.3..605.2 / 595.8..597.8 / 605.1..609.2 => 0.03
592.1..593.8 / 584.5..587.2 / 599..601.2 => -0.05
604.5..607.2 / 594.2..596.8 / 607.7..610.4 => 0.11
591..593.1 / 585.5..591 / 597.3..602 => -0.08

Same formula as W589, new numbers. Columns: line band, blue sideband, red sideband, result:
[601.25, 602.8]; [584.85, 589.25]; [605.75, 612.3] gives 0.05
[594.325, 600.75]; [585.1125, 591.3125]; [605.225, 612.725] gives -0.07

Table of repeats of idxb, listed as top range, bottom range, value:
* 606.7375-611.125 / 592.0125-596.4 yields 1.08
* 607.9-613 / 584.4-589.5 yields 1.18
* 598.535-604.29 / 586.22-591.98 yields 1.19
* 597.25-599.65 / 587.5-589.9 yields 1.27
